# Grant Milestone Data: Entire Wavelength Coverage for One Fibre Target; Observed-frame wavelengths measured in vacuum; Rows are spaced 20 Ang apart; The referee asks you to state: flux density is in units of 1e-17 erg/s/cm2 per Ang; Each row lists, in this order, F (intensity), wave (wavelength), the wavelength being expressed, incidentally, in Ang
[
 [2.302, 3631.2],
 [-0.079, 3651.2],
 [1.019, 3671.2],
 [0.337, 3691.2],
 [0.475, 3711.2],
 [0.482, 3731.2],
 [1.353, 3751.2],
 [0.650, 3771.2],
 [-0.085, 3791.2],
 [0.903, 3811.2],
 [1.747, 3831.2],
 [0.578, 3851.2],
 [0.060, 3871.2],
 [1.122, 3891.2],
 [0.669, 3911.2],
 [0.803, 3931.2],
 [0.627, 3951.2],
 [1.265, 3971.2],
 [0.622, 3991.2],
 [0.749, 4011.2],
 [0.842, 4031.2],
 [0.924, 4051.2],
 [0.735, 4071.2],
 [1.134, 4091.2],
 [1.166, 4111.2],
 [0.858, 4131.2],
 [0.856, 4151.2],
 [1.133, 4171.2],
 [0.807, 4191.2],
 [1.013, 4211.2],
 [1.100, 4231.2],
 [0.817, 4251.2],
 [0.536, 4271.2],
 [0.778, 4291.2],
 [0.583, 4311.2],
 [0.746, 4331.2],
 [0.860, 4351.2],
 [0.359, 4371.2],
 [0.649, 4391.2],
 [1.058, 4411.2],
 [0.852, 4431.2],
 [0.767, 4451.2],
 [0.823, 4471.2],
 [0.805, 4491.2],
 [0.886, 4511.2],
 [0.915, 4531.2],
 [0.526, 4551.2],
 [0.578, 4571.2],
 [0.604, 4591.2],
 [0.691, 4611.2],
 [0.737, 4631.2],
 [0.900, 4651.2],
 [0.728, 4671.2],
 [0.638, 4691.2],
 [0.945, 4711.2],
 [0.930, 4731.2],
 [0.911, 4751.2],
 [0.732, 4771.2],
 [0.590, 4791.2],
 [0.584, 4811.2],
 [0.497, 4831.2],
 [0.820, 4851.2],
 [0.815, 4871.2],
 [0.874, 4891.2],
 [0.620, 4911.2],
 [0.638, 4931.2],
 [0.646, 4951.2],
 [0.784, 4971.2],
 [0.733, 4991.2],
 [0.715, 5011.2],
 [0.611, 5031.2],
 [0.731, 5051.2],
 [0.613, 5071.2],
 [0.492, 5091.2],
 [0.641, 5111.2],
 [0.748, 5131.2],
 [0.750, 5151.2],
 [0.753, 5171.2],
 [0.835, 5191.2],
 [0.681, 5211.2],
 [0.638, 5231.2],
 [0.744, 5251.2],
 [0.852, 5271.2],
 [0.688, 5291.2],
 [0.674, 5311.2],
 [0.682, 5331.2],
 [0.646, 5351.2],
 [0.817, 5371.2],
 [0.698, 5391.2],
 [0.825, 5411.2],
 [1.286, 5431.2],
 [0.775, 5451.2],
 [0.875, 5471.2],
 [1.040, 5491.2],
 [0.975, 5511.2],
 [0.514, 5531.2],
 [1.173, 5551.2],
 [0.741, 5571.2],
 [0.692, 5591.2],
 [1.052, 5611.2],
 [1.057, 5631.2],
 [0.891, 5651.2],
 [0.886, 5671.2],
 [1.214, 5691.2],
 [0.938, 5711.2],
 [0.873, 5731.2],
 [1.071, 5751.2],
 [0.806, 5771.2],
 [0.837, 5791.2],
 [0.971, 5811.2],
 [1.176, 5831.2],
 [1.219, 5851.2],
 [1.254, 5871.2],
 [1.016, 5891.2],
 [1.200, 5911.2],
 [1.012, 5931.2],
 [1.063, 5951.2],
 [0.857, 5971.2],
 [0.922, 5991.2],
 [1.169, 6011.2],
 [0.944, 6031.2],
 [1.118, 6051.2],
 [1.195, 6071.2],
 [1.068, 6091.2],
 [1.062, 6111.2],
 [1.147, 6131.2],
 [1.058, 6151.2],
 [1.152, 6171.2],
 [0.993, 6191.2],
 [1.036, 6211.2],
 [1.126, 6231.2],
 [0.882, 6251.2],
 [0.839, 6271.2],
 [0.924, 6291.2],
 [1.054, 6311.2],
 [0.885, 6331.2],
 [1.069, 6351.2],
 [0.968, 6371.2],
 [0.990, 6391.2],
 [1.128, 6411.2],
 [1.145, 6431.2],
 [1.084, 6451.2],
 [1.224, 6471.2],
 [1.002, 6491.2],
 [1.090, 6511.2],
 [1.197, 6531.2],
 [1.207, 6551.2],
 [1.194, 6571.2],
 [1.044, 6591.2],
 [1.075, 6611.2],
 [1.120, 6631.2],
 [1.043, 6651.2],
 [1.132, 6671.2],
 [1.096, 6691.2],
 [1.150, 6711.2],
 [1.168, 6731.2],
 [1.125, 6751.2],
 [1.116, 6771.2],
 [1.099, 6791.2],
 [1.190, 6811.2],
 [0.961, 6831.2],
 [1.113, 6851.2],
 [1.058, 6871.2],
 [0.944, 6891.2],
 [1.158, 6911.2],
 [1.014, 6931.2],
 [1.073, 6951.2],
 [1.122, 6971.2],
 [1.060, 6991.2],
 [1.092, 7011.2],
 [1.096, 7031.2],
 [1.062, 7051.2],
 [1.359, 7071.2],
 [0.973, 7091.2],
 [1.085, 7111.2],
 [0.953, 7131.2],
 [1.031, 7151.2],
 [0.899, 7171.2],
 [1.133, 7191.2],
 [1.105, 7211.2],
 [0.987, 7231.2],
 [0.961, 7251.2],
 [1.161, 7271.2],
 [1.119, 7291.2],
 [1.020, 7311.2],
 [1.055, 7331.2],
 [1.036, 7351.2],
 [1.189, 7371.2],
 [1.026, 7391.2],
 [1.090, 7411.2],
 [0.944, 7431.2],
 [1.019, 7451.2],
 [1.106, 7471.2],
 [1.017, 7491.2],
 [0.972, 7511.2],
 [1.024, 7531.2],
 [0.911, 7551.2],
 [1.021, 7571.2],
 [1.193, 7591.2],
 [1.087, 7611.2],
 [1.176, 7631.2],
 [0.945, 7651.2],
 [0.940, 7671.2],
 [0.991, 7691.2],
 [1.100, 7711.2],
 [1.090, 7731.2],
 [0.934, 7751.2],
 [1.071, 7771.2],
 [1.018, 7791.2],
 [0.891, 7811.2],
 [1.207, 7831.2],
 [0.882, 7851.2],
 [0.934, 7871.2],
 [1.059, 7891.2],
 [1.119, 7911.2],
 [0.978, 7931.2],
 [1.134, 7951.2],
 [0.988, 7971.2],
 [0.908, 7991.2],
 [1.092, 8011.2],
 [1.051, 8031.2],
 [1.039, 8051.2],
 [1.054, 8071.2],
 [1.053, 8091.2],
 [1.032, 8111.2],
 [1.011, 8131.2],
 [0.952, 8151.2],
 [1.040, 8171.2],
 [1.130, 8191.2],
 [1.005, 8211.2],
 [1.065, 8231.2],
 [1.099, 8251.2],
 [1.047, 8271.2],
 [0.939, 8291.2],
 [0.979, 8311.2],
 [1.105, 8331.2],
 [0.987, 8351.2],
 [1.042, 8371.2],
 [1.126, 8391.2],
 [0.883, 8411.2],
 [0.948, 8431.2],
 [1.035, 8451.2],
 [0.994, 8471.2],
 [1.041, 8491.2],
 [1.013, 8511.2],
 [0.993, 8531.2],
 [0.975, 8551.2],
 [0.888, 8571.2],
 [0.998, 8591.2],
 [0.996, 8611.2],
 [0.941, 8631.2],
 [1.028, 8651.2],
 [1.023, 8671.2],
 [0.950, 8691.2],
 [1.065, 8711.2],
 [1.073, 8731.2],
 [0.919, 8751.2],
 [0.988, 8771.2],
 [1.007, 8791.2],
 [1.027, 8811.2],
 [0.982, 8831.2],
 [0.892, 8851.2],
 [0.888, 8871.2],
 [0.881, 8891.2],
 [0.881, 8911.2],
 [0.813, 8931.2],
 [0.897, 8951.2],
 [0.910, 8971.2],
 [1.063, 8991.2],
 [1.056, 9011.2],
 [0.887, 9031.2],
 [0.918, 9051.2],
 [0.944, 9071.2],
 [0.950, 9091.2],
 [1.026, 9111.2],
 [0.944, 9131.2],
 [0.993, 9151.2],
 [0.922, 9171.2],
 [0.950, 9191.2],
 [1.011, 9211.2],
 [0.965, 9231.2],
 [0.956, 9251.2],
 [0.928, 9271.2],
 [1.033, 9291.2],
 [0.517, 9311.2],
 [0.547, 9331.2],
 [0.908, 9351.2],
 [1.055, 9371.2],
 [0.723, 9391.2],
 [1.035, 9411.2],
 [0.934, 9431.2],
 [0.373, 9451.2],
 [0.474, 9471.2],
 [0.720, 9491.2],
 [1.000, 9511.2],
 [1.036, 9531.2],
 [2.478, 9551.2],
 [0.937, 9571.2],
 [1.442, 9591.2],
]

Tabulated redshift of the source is 0.46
